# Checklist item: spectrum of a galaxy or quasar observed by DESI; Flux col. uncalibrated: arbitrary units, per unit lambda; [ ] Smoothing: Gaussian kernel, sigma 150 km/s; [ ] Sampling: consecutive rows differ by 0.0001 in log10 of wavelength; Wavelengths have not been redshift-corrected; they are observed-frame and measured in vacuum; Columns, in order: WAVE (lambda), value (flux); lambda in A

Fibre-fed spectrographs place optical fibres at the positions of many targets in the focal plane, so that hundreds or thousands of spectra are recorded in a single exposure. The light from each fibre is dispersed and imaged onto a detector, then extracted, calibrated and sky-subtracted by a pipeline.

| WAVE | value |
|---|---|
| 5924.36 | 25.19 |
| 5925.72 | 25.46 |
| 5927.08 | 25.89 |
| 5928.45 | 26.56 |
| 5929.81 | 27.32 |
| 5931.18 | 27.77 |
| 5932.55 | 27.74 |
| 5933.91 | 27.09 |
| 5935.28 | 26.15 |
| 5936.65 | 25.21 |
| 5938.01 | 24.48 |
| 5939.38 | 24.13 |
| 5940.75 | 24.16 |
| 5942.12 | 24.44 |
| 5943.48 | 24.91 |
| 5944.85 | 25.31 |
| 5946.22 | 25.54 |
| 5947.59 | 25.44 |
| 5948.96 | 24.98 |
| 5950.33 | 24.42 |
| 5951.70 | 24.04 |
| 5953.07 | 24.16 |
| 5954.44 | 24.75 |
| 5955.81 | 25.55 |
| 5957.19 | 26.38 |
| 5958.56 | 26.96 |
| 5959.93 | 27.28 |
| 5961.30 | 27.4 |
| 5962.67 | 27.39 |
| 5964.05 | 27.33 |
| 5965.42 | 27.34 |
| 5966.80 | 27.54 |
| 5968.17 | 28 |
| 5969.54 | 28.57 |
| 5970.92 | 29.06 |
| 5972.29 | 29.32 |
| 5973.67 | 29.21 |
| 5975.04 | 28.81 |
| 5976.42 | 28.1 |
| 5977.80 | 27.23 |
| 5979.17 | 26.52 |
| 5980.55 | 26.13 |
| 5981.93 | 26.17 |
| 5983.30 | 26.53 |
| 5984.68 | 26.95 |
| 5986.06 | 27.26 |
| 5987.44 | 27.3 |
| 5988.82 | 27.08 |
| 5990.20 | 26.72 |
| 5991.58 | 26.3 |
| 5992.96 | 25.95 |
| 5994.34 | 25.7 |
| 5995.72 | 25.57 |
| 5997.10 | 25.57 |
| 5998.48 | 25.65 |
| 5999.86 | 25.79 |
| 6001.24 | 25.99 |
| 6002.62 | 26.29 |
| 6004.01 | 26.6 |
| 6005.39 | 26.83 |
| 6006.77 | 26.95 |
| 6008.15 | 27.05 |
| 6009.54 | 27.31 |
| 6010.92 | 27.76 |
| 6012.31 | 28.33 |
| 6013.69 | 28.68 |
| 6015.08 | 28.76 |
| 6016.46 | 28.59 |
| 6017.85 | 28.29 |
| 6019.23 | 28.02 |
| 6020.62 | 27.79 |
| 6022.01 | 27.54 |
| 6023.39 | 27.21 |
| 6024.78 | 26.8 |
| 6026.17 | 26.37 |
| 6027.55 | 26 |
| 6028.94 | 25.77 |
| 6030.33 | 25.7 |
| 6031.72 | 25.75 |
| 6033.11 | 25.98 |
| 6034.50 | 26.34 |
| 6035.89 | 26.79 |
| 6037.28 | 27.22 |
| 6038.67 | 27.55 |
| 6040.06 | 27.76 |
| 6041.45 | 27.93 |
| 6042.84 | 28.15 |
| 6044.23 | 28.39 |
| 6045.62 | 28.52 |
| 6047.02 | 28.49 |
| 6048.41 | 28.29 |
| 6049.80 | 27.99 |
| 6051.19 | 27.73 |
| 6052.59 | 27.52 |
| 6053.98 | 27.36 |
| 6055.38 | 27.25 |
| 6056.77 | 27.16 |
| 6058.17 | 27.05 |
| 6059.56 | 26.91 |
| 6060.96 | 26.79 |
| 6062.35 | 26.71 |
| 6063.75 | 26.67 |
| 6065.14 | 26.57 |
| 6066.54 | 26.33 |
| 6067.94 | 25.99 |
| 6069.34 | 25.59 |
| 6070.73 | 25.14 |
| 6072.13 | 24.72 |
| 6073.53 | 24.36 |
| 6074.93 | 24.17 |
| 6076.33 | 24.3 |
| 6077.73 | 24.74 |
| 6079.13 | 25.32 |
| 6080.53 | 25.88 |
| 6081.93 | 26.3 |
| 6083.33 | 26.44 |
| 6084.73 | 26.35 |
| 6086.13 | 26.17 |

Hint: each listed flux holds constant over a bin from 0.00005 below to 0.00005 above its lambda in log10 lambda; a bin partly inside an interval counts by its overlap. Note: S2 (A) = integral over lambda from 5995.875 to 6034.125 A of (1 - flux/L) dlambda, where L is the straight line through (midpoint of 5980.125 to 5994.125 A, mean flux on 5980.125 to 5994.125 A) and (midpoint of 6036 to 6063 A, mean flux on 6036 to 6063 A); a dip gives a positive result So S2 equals 0.2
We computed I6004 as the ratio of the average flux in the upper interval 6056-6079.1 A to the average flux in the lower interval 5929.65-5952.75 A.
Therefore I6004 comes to 1.02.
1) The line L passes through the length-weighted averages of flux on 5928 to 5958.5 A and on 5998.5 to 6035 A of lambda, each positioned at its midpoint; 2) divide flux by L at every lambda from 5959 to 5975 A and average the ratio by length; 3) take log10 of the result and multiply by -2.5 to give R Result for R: -0.08 mag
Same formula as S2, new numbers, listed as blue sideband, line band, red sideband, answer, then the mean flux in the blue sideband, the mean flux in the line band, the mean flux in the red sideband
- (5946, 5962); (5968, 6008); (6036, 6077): -1.5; 25.6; 27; 26.8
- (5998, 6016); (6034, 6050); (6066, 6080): -1.1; 27.1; 27.8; 25.1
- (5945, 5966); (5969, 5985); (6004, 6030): -0.8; 25.9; 27.7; 27.4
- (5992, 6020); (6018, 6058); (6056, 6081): -1.4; 27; 27.3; 25.8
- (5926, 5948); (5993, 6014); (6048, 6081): -0.5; 25.8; 26.6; 26.3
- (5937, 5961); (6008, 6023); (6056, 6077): -1.4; 25.2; 28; 25.9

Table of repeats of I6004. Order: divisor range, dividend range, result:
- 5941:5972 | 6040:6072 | 1.04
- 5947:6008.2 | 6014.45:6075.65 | 1.01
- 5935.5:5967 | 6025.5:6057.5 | 1.06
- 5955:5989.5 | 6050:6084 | 0.95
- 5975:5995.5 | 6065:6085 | 0.95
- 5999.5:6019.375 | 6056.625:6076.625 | 0.94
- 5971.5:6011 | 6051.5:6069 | 1.00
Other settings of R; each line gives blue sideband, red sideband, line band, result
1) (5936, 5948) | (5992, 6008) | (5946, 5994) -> -0.06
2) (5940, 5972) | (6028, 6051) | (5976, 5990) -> -0.01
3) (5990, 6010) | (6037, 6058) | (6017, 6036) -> 0.02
